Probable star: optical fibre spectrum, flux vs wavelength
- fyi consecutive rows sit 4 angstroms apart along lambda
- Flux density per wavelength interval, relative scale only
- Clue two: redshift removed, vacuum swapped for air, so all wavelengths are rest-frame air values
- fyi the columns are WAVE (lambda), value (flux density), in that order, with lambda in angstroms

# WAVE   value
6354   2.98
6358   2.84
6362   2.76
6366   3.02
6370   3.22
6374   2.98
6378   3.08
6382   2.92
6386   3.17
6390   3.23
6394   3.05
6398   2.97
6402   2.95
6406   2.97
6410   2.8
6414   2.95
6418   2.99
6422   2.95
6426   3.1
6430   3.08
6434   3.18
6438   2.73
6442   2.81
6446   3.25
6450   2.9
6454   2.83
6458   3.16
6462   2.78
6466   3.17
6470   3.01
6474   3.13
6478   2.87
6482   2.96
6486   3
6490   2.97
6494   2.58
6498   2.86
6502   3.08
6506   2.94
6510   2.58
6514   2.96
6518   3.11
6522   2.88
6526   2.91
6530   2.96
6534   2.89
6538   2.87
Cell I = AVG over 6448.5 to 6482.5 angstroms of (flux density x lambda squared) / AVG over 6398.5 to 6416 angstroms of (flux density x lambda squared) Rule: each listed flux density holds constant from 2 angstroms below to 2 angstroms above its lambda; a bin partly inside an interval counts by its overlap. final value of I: 1.0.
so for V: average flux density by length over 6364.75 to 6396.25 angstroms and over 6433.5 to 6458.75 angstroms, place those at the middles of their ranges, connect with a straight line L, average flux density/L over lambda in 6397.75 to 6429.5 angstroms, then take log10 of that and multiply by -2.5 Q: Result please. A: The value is 0.02 mag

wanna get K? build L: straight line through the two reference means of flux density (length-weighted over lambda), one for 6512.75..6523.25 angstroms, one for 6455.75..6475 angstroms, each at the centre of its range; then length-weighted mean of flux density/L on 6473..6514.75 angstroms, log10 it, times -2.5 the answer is 0.04 mag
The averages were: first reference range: 3.04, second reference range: 2.99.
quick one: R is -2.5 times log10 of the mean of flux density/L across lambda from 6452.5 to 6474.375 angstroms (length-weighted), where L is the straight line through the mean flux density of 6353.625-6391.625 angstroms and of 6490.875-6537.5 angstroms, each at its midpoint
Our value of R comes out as -0.03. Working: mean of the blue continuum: 3.02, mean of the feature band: 3.01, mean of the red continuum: 2.89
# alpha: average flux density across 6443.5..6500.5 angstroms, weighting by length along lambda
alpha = 2.96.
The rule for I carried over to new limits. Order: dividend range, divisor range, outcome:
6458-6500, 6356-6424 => 1.01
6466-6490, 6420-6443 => 1.02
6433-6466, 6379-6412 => 1.00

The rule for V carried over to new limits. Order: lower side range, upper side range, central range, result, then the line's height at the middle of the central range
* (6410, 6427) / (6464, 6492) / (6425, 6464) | 0.00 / 2.99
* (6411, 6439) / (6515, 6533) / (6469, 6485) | 0.00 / 2.98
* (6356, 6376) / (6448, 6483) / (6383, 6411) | -0.02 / 2.97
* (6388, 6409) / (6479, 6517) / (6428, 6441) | 0.00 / 2.97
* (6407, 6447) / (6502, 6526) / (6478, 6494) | 0.01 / 2.93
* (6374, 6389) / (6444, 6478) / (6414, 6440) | 0.01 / 3.04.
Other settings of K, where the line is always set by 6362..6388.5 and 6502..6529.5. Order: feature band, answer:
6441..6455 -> 0.004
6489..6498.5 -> 0.060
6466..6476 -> -0.048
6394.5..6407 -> 0.017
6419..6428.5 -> -0.009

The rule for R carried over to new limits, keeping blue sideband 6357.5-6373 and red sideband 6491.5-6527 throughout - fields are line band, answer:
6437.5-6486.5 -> -0.02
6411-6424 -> 0.00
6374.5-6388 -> -0.03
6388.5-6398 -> -0.05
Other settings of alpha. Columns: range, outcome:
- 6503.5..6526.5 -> 2.9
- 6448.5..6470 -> 2.97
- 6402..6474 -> 2.98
